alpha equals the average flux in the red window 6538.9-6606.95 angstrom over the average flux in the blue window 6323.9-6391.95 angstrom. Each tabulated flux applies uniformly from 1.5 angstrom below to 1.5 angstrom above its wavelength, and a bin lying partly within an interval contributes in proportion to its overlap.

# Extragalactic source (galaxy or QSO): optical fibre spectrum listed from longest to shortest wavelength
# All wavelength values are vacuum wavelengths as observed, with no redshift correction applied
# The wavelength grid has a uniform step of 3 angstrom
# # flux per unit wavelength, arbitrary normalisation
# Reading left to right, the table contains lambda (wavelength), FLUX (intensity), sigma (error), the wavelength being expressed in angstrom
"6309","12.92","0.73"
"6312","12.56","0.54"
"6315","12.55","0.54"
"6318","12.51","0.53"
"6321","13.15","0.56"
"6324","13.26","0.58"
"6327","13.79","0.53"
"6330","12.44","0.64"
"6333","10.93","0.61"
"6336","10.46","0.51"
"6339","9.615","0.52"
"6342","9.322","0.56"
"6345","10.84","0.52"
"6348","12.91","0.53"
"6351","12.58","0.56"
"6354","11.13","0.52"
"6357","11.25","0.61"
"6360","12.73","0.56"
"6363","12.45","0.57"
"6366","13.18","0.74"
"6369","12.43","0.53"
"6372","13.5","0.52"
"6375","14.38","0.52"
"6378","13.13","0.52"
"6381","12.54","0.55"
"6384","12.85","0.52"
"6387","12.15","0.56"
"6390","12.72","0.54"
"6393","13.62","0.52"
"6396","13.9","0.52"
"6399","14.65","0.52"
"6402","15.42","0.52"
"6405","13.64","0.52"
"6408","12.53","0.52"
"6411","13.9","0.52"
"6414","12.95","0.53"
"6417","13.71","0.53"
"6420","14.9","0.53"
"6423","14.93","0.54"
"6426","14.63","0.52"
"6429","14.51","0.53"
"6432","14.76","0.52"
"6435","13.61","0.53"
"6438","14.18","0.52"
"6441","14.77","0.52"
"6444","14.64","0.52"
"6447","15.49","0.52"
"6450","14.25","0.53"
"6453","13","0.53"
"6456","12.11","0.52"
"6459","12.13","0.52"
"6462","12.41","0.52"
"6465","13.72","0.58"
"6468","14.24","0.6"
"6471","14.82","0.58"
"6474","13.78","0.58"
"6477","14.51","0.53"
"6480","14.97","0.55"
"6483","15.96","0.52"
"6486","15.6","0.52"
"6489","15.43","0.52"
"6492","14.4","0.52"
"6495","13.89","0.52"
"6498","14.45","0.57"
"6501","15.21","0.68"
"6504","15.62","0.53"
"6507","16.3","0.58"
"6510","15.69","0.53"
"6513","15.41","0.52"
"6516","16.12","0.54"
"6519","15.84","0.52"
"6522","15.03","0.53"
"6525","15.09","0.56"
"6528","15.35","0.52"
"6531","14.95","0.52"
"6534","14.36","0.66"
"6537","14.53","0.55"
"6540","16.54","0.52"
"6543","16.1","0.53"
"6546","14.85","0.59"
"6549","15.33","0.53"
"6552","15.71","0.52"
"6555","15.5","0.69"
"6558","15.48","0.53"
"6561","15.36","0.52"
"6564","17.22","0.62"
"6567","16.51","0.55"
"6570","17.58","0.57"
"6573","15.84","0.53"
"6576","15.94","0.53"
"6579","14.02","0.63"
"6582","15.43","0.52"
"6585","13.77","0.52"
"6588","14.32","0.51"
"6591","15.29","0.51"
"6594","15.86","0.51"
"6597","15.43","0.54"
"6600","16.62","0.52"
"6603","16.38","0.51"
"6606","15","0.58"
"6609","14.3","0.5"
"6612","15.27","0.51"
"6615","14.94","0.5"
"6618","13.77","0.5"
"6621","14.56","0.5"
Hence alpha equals 1.28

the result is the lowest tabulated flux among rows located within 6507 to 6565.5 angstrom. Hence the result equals 14.36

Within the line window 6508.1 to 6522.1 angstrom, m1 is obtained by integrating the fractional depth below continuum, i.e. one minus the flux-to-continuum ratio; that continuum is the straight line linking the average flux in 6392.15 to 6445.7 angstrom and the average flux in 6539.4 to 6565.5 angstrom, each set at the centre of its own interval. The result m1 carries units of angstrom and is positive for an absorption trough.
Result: -0.3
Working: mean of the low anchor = 14.2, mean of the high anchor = 15.8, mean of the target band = 15.7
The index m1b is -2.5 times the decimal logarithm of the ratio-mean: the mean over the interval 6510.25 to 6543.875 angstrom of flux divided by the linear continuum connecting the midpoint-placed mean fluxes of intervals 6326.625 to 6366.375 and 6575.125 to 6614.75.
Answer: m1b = -0.09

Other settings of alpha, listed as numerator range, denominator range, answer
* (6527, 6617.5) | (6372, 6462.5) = 1.12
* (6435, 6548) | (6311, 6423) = 1.16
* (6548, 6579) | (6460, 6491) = 1.10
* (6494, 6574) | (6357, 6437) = 1.15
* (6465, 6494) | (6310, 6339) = 1.20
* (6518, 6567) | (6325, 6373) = 1.31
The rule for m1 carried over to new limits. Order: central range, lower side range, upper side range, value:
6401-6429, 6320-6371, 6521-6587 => -2.07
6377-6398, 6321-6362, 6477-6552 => -0.61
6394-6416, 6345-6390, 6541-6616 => -1.22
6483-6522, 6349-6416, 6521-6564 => -1.44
